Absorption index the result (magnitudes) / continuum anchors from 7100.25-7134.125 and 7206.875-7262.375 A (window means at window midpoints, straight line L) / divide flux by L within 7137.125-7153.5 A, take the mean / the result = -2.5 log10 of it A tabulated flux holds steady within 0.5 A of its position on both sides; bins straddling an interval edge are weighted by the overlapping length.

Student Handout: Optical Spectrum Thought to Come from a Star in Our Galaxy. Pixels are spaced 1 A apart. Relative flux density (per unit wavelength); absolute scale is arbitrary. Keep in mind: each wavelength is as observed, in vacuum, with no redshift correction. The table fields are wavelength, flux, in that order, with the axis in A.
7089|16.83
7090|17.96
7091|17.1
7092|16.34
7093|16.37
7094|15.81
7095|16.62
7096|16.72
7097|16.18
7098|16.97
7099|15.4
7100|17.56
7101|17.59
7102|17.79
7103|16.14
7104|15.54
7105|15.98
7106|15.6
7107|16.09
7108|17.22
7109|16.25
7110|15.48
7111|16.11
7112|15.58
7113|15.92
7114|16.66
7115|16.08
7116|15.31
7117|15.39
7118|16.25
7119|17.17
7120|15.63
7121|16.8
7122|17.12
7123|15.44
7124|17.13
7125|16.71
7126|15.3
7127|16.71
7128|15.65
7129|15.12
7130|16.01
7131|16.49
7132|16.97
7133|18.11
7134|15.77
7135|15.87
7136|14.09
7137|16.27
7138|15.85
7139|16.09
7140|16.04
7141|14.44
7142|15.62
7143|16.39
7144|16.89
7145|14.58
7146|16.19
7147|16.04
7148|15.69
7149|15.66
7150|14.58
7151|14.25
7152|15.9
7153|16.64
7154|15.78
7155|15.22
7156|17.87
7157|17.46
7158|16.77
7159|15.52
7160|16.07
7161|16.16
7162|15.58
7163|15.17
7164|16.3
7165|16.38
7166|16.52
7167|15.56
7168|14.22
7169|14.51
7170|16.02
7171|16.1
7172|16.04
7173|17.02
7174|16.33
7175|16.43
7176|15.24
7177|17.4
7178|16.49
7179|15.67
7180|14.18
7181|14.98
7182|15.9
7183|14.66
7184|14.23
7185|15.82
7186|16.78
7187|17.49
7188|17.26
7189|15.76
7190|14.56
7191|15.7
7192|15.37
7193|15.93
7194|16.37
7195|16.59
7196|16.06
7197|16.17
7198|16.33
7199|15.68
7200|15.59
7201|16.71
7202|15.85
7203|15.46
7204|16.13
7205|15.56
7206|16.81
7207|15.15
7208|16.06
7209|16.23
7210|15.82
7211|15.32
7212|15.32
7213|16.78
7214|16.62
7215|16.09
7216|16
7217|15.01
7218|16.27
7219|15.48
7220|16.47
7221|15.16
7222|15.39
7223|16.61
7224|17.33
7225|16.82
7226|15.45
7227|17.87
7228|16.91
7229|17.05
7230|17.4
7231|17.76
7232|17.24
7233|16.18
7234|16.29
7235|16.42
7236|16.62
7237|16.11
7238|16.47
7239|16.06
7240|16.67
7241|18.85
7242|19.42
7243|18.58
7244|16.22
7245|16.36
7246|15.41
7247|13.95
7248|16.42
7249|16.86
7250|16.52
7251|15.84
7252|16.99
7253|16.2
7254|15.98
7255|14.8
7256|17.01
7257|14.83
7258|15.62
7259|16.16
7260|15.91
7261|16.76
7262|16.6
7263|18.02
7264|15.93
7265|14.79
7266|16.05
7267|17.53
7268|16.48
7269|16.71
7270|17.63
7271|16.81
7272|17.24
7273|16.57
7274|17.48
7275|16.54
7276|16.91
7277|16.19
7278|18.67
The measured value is 0.04 mag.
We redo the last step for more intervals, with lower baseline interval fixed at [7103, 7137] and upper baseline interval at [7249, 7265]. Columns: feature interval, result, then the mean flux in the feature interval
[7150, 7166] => 0.01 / 16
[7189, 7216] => 0.02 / 15.9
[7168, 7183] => 0.02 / 15.8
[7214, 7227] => 0.00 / 16.1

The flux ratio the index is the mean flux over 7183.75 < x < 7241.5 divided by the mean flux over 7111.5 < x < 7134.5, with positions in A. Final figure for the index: 1.00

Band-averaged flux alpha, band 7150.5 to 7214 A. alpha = 15.9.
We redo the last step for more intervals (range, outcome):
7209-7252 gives 16.5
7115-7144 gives 16.1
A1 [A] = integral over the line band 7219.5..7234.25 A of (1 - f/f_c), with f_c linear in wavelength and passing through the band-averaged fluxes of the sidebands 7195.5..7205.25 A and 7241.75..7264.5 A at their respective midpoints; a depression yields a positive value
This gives -0.5 A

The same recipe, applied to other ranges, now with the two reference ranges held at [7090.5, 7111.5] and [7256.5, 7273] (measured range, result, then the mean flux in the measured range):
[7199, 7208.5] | 0.3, 15.9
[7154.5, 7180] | 0.6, 16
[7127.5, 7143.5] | 0.5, 15.9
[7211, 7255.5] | 0.0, 16.4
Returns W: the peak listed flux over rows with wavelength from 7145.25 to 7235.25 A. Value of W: 17.87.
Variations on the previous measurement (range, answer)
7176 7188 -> 17.49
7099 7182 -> 18.11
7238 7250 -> 19.42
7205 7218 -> 16.81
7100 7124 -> 17.79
